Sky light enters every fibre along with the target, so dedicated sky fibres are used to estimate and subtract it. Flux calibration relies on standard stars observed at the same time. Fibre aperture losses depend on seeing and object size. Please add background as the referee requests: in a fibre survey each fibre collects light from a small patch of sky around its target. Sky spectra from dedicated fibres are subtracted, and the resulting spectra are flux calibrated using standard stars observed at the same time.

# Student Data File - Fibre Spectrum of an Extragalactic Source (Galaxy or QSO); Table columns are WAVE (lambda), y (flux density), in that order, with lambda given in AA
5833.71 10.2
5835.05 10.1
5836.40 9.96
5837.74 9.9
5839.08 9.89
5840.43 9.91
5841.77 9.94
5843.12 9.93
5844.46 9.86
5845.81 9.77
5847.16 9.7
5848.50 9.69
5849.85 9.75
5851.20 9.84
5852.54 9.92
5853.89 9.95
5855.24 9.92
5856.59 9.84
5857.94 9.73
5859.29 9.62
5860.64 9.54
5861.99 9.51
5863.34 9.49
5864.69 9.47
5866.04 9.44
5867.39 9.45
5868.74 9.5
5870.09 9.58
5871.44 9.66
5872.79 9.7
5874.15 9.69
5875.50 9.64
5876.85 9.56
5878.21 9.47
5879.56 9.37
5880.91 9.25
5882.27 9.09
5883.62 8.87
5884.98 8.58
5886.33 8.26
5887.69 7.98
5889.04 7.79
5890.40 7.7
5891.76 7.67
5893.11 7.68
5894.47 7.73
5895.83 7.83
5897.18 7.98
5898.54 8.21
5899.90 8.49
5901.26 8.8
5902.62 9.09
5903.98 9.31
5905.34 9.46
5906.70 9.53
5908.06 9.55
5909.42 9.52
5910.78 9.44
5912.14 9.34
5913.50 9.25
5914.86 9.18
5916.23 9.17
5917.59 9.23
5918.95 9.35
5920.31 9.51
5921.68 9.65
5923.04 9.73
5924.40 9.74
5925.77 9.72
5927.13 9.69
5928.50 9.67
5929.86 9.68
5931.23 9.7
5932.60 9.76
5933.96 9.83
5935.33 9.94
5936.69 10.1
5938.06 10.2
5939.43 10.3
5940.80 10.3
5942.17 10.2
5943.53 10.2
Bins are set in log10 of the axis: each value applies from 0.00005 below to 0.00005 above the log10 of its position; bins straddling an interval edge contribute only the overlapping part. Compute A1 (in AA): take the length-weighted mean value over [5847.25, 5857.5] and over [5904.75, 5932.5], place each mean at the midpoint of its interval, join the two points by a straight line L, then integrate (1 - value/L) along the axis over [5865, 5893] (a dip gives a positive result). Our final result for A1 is 2.1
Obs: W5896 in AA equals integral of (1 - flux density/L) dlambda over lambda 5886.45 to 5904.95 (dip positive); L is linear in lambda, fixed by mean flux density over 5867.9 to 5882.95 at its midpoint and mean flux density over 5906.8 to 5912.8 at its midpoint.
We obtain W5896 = 2.5 AA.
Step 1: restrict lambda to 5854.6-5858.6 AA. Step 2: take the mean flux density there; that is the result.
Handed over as 9.82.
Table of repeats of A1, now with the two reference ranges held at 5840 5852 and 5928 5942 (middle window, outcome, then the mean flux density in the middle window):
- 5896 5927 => 2.2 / 9.23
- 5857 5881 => 0.8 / 9.55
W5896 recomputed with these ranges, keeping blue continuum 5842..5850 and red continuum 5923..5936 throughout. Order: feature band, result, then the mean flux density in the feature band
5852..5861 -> 0.0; 9.79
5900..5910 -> 0.5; 9.27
